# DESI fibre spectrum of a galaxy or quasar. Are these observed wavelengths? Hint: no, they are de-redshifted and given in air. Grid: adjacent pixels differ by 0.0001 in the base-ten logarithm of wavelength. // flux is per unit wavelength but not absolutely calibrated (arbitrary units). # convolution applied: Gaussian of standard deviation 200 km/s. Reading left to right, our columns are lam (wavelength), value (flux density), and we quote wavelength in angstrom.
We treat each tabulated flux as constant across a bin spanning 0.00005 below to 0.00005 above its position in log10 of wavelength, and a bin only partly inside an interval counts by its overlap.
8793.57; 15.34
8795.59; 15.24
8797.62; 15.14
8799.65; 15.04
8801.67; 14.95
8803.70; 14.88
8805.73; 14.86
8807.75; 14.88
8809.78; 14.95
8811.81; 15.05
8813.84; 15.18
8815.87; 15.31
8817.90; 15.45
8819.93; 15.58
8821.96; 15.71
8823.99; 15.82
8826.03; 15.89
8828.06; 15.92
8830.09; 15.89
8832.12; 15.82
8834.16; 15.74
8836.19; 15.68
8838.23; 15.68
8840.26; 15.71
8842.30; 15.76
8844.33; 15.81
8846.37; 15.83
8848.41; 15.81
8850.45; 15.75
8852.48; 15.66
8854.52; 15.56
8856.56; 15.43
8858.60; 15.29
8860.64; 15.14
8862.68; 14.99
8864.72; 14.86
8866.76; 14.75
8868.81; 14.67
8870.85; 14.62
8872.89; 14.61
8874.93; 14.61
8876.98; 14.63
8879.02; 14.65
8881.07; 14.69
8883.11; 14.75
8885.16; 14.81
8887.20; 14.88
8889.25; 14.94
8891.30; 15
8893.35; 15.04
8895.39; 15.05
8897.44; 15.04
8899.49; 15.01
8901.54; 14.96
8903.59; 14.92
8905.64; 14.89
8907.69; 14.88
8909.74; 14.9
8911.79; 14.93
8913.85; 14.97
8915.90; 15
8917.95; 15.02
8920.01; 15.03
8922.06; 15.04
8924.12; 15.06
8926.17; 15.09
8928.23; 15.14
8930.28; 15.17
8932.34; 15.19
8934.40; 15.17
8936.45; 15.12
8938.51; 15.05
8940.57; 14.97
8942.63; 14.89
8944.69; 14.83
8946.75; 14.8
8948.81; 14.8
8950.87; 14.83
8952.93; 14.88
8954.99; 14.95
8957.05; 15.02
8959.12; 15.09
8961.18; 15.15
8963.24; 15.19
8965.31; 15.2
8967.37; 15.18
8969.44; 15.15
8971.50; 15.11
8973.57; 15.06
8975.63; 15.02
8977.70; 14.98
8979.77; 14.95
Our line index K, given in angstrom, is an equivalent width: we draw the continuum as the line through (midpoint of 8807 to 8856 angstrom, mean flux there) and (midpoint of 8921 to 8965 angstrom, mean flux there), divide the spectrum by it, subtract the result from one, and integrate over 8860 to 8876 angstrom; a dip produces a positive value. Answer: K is 0.67 angstrom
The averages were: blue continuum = 15.6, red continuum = 15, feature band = 14.8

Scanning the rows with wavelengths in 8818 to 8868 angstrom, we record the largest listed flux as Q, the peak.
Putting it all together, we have 15.92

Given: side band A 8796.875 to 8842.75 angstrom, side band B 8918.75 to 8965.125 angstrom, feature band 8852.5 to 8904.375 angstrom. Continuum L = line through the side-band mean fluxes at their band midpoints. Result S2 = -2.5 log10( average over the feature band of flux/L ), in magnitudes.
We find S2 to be 0.02 mag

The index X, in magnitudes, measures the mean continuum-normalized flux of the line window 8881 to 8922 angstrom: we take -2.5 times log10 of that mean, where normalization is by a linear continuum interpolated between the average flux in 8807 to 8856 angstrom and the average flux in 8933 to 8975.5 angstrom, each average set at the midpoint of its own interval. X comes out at 0.02 mag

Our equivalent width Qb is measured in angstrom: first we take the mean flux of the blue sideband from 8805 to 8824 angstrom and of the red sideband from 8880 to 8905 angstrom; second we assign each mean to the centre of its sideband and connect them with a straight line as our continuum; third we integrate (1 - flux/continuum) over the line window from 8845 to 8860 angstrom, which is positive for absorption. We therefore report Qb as -0.5 angstrom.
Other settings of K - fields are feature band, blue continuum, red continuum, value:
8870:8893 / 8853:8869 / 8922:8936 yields 0.6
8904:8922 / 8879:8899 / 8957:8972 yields 0.0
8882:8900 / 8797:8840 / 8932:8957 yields 0.2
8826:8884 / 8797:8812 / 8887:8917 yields -1.3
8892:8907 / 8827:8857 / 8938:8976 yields 0.4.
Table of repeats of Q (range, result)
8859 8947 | 15.19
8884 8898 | 15.05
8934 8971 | 15.2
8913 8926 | 15.06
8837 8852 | 15.83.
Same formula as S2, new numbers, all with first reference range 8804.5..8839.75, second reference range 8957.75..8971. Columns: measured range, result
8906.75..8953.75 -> 0.02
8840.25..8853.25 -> -0.02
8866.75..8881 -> 0.05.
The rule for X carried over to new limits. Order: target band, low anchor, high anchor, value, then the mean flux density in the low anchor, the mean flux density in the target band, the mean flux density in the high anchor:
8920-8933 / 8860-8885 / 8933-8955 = -0.016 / 14.7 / 15.1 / 14.9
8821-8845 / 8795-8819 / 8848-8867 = -0.041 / 15.1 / 15.8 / 15.3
